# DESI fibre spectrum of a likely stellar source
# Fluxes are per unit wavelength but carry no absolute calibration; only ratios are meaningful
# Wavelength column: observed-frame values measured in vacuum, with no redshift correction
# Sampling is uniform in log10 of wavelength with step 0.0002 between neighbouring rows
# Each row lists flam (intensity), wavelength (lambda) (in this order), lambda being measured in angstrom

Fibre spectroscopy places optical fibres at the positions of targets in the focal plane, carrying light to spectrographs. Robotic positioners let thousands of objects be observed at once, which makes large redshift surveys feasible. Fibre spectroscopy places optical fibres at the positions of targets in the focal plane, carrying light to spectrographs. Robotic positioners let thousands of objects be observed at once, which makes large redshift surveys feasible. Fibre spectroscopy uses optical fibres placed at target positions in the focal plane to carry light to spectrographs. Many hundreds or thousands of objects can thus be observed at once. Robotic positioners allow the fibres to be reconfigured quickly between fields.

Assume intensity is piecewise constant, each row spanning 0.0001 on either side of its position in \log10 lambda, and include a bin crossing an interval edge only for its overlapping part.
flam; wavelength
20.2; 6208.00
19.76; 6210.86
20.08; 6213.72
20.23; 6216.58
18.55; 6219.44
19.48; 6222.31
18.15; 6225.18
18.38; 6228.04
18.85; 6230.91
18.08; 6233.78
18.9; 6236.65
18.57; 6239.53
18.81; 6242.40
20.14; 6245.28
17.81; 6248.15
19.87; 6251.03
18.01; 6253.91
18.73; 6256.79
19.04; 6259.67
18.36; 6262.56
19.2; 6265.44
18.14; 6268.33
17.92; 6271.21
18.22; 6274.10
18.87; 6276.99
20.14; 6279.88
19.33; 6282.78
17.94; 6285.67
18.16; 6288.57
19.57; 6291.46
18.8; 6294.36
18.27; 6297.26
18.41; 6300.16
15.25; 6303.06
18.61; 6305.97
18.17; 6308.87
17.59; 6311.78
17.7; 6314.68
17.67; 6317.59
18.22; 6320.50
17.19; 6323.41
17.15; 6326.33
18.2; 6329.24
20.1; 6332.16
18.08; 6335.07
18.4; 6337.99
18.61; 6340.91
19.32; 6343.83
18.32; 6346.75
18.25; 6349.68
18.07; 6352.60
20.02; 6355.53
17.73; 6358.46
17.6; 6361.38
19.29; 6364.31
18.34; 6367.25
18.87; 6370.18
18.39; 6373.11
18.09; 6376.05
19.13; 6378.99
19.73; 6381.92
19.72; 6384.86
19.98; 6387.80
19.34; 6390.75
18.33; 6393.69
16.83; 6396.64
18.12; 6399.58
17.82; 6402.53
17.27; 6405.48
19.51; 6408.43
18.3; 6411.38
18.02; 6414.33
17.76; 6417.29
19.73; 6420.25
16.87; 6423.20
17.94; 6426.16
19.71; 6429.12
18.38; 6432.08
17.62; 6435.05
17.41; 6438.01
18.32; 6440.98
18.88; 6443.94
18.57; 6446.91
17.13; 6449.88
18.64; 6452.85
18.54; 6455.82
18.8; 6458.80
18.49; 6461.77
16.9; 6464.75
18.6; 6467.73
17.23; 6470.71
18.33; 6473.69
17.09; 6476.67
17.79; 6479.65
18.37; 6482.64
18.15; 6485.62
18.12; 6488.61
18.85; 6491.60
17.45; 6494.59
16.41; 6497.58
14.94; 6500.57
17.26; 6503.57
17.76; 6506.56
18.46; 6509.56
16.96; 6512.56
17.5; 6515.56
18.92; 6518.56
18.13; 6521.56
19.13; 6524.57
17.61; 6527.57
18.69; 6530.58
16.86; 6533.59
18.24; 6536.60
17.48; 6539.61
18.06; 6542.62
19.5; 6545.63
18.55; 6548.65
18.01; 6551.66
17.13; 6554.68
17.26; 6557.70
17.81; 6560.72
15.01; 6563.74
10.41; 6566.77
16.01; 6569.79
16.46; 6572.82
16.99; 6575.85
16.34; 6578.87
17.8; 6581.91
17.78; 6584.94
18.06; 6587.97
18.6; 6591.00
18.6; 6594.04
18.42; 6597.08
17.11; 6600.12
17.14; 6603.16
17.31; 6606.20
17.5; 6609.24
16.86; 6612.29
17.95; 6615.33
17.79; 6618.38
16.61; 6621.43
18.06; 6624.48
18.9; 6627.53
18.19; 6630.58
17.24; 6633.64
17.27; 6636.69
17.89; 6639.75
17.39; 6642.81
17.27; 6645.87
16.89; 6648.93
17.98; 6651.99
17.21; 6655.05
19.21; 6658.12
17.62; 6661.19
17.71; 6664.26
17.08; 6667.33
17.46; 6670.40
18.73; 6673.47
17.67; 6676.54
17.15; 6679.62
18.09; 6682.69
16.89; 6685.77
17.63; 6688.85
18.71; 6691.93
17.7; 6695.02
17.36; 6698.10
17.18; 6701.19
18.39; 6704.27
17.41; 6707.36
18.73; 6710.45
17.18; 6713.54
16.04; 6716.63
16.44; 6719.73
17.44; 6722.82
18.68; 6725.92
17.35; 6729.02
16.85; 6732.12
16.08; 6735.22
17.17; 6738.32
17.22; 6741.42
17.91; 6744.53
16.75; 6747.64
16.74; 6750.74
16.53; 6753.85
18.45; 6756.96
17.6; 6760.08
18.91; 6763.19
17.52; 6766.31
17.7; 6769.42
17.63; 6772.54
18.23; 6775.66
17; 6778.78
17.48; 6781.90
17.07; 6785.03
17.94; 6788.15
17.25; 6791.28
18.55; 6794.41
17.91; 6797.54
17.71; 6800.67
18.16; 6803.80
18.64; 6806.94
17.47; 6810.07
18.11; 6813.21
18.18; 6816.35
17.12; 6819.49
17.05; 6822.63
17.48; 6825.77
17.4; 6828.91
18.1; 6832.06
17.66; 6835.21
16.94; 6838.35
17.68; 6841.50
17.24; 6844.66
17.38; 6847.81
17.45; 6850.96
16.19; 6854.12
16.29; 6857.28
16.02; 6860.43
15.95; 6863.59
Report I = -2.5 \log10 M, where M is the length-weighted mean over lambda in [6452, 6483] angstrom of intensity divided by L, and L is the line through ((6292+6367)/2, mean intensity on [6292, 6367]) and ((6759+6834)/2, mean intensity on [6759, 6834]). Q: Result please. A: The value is 0.00 mag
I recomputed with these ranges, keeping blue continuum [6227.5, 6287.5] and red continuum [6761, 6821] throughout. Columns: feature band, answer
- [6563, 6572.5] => 0.28 mag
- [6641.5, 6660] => 0.02 mag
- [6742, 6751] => 0.04 mag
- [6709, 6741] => 0.05 mag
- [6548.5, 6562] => 0.03 mag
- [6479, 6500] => 0.03 mag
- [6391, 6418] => 0.02 mag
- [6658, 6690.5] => 0.02 mag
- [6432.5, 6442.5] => 0.03 mag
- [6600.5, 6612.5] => 0.06 mag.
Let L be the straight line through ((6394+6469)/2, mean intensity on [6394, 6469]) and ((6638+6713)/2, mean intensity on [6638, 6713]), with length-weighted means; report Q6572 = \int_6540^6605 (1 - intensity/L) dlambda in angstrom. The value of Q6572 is 2.6 angstrom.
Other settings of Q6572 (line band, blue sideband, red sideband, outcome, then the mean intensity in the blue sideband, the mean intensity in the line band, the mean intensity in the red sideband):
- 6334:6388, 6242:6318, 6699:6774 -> -1.2 angstrom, 18.5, 18.7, 17.4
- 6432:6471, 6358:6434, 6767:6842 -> 0.6 angstrom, 18.5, 18.1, 17.7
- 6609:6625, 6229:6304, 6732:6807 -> 0.4 angstrom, 18.6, 17.4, 17.6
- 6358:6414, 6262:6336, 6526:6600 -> -1.8 angstrom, 18.3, 18.6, 17.3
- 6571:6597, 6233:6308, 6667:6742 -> 0.3 angstrom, 18.6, 17.6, 17.5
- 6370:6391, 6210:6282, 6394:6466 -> -0.9 angstrom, 18.9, 19.2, 18.2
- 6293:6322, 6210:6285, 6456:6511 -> 1.1 angstrom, 18.9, 17.9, 17.7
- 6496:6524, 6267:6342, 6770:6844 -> 0.9 angstrom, 18.3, 17.4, 17.7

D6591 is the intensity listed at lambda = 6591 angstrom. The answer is 18.6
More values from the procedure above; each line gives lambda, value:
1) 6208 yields 20.2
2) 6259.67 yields 19.04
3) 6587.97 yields 18.06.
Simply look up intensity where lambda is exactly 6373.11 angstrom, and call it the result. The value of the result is 18.39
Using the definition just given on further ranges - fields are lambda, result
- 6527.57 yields 17.61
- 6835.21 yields 17.66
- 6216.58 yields 20.23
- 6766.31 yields 17.52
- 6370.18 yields 18.87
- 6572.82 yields 16.46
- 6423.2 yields 16.87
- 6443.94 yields 18.88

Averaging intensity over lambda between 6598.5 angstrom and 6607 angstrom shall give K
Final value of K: 17.2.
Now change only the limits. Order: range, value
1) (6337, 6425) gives 18.5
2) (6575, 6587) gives 17.3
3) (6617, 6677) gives 17.7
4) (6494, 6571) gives 17.3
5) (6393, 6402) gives 17.7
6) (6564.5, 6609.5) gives 16.9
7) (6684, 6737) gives 17.4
